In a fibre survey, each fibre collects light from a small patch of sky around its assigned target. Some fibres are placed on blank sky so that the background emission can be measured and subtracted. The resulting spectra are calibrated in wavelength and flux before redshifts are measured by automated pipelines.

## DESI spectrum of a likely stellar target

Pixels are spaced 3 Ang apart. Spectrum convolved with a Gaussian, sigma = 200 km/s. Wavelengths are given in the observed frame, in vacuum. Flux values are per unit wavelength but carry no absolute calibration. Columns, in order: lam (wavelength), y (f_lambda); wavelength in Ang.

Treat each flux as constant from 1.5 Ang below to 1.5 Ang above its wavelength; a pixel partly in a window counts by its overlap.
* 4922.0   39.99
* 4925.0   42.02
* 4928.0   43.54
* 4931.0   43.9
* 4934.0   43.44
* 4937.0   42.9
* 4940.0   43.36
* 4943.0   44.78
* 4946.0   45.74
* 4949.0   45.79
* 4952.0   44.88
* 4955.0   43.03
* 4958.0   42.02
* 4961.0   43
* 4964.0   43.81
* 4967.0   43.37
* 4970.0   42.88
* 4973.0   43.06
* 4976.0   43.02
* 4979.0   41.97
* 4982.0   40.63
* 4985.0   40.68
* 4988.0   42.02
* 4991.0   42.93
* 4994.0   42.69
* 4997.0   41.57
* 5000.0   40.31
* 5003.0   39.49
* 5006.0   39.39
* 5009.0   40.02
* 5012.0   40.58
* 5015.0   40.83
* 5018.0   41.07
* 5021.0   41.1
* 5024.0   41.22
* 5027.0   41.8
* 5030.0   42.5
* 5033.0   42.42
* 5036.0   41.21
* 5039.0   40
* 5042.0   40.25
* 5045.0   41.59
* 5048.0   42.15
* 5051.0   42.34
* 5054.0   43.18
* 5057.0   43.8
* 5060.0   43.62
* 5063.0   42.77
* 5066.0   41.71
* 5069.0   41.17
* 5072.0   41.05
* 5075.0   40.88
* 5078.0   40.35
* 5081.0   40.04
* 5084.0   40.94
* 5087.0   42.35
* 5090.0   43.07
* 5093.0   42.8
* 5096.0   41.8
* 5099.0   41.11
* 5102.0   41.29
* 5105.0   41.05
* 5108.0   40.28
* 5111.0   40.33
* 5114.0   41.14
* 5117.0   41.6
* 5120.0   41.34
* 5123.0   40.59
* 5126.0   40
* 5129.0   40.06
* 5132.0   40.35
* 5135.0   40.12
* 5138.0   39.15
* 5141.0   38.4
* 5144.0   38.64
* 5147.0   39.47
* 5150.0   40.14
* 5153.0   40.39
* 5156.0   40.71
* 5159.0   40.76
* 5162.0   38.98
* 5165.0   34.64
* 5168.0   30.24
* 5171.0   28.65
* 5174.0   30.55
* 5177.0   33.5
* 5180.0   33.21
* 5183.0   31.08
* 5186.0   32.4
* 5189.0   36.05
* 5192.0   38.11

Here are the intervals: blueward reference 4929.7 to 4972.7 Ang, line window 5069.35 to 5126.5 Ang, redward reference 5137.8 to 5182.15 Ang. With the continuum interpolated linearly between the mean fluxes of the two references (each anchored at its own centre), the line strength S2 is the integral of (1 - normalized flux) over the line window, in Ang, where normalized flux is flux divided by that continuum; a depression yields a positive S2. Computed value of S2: -3.9 Ang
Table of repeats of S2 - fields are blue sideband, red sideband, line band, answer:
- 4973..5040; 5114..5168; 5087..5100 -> -0.7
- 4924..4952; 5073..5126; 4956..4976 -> 0.2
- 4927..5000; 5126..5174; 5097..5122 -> -1.3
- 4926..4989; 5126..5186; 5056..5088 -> -1.7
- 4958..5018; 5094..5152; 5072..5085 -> 0.1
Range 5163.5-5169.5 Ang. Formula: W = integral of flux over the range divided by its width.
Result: 32.4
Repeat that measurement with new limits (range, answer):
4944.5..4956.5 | 44.9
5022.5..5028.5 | 41.5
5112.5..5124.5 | 41.2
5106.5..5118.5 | 40.8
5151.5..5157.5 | 40.6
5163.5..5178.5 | 31.5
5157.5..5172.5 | 34.7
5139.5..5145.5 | 38.5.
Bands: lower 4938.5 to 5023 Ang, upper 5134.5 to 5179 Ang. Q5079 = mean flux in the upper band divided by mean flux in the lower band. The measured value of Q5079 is 0.9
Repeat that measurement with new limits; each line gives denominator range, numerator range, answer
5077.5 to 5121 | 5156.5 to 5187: 0.81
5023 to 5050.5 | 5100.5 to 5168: 0.96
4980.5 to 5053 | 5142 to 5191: 0.86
